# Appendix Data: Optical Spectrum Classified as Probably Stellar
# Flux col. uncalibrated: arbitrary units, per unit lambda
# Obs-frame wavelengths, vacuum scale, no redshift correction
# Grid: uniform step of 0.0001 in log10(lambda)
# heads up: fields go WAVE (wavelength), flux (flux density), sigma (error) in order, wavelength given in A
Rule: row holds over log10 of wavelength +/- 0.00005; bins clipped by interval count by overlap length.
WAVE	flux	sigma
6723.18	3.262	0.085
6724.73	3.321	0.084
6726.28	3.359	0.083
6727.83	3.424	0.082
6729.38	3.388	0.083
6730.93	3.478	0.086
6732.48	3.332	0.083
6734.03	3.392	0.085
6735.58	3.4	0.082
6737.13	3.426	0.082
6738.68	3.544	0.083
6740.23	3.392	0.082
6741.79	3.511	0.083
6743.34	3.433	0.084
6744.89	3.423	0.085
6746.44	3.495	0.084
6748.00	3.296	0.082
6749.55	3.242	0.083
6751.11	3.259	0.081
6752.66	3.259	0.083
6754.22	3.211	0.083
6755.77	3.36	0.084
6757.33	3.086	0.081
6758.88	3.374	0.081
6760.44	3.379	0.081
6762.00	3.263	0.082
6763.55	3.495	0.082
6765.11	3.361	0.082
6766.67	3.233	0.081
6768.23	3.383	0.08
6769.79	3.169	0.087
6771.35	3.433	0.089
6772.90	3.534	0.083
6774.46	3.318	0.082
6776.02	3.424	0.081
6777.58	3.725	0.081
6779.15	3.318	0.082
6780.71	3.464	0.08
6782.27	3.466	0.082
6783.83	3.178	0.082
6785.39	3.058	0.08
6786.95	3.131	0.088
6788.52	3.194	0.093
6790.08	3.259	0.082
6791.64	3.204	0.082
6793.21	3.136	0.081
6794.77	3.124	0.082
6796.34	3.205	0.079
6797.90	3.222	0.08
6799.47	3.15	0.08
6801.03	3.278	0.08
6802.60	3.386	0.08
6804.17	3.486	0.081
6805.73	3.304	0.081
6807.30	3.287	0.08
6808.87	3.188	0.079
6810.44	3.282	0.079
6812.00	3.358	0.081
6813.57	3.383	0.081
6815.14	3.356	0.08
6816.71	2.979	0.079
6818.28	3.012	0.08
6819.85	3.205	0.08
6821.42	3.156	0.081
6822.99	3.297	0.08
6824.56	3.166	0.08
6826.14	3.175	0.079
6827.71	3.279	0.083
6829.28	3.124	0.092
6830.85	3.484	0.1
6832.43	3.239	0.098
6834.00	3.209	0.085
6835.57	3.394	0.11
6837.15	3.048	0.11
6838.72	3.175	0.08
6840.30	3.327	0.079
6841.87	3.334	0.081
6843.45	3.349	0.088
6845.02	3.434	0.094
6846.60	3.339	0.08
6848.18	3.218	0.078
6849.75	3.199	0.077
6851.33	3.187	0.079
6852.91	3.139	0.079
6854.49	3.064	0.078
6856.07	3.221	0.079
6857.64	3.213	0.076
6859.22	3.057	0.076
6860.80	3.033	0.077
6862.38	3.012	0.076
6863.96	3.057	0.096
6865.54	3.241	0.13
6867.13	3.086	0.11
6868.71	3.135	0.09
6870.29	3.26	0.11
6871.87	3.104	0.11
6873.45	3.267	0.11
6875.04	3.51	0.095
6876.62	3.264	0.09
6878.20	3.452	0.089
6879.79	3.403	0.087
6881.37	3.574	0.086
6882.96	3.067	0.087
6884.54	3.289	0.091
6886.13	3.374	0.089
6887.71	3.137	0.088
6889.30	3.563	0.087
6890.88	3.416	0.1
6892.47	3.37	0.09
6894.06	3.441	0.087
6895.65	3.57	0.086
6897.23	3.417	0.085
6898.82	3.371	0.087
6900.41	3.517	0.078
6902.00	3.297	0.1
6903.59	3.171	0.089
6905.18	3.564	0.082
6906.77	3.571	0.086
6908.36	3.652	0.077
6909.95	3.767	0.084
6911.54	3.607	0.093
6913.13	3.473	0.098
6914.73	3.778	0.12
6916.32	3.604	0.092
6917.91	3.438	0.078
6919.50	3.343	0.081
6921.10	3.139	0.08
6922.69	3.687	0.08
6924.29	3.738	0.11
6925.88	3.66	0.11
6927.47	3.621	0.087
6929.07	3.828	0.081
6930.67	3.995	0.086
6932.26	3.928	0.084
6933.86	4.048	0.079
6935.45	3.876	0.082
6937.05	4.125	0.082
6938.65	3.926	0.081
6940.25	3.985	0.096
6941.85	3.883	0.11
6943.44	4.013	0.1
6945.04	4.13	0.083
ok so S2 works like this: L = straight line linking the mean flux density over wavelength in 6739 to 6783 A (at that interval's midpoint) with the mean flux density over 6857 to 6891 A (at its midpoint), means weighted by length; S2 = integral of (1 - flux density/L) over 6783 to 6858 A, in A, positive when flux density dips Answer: 1.65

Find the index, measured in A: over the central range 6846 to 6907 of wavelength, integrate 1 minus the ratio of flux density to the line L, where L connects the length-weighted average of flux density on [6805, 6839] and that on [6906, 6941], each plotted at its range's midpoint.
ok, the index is 3.66 A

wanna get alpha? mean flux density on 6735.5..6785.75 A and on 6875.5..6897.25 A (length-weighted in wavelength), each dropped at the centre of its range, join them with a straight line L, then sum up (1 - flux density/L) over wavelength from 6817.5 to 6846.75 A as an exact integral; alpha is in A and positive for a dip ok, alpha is 1.1 A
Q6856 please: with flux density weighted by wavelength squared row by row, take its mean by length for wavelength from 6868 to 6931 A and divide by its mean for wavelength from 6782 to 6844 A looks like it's 1.1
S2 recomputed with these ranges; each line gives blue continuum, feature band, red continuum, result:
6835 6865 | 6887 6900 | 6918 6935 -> 0.24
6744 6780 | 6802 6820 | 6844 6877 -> 0.01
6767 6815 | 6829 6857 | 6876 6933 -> 1.18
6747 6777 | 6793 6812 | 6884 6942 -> 0.76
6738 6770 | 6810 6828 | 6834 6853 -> 0.37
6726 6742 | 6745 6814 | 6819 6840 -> 0.50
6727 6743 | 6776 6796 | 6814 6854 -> 0.31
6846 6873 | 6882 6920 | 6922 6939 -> 1.19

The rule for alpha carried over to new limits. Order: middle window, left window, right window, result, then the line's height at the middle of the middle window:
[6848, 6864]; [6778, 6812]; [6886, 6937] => 1.39 A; 3.42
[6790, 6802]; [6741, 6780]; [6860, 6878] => 0.39 A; 3.3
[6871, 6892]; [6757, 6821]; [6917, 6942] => 1.51 A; 3.6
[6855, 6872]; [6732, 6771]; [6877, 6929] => 1.55 A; 3.44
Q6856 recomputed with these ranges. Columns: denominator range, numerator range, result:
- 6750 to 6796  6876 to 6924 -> 1.08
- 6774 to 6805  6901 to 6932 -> 1.13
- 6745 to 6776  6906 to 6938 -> 1.16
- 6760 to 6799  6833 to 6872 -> 0.99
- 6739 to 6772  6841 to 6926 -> 1.04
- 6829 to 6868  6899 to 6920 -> 1.12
